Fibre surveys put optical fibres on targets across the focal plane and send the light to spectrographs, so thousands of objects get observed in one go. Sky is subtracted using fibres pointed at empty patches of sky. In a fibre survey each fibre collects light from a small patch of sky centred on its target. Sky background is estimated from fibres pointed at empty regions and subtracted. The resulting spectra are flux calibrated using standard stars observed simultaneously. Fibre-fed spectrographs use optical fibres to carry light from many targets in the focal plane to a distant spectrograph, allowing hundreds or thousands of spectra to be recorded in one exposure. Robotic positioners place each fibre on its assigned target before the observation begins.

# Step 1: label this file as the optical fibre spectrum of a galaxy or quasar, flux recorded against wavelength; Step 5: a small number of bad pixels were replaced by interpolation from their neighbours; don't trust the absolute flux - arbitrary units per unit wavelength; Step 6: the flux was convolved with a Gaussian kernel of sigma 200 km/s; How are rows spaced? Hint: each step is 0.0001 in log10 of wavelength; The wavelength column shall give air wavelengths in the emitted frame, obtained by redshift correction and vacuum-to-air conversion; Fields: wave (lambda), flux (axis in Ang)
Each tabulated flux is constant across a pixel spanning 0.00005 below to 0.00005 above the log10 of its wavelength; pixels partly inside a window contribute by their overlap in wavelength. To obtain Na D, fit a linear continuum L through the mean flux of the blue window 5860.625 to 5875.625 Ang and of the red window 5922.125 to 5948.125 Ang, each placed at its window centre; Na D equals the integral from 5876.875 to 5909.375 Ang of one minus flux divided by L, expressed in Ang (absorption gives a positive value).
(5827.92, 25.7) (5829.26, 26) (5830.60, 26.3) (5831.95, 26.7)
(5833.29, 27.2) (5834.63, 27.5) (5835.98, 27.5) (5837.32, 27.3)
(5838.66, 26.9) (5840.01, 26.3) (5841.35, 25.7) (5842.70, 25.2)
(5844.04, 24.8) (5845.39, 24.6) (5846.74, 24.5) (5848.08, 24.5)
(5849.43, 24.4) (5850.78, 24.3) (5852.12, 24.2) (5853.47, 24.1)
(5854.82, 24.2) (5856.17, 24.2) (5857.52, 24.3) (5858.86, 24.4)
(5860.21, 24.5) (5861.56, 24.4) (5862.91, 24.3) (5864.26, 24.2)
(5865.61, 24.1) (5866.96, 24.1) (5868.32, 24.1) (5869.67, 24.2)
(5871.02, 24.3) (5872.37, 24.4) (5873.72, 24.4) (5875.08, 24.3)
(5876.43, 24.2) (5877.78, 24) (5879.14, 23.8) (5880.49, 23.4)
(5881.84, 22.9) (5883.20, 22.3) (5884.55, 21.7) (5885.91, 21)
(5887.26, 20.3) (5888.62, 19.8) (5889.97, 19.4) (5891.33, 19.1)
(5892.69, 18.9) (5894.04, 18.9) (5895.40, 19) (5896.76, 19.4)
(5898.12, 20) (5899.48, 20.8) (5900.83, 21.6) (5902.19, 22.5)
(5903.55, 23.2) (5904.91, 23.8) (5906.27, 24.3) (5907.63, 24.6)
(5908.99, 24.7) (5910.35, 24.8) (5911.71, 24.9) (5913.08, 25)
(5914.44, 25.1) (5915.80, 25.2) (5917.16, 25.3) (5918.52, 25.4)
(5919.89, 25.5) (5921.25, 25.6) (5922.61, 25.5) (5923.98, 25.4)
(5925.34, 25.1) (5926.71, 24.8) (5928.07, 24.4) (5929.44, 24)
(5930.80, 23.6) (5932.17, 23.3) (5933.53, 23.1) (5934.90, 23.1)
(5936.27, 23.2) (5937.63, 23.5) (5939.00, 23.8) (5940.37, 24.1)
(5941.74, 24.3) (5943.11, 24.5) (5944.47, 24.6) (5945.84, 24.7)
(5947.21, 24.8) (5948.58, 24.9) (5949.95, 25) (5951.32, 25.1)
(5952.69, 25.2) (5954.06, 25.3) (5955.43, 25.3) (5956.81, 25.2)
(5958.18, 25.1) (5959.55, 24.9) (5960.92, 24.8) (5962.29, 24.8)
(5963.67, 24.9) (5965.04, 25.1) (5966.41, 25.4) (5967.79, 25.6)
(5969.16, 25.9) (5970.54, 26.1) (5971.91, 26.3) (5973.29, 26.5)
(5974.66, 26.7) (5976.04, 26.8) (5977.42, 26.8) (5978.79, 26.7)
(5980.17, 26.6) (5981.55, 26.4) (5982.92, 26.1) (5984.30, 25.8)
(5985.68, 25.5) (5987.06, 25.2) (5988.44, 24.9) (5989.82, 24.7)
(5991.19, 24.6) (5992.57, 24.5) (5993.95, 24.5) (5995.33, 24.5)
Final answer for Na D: 3.5 Ang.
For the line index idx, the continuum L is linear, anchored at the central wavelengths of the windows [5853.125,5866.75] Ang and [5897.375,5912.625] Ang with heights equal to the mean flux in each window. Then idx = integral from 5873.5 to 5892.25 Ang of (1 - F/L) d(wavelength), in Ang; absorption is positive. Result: 1.3 Ang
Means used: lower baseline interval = 24.3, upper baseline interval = 23.2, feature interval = 22.1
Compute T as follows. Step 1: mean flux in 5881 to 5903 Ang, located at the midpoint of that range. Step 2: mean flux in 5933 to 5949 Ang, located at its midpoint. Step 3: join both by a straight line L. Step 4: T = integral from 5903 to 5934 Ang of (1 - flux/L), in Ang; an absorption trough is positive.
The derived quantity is -3.11 Ang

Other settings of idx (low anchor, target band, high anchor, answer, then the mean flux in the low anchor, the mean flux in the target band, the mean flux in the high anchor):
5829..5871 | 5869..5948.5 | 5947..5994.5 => 6.21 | 25.1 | 23.3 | 25.5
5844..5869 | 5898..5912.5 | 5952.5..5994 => 0.88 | 24.3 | 23.3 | 25.6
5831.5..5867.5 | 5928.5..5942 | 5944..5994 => 0.94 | 25.1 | 23.6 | 25.5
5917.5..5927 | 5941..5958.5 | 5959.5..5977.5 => 0.45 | 25.3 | 24.9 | 25.7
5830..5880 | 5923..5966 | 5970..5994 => 1.77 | 24.9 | 24.5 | 25.9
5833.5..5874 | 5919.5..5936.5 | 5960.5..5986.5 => 0.78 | 24.9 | 24.4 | 25.9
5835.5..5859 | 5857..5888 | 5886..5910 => -0.59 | 25.1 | 23.6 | 21.2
